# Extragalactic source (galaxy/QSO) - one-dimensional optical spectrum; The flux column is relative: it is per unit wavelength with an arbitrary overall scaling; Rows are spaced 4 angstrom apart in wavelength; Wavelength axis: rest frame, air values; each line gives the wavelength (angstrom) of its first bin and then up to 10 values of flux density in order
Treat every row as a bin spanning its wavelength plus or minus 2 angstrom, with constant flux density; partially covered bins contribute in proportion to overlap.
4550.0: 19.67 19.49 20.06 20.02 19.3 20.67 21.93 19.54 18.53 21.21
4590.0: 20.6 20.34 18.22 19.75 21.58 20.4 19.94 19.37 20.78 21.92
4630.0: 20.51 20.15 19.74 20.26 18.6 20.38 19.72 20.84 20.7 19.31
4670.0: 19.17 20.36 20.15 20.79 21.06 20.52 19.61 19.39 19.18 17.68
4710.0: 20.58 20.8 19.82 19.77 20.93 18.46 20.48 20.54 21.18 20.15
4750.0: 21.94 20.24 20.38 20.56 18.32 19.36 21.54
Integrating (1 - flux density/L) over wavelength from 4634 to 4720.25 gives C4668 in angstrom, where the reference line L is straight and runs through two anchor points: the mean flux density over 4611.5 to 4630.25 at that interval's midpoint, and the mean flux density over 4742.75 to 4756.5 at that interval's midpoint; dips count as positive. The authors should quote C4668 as 2.88 angstrom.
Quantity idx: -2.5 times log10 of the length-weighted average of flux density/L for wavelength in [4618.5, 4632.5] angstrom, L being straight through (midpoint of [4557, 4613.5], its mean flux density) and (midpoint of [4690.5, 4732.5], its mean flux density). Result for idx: -0.05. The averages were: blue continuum 20.1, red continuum 19.7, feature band 20.9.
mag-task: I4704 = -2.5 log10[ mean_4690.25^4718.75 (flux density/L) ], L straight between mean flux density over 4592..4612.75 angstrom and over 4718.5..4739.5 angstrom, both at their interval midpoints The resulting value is 0.02 mag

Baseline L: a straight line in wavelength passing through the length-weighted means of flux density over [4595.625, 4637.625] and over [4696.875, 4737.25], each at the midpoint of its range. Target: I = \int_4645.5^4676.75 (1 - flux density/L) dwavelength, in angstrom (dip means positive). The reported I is 0.1 angstrom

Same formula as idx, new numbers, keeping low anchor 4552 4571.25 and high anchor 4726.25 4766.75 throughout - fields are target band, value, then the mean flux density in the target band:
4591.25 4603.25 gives 0.03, 19.5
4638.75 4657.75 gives 0.01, 19.8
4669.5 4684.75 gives -0.01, 20.3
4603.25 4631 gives -0.03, 20.6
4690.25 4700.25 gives 0.03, 19.7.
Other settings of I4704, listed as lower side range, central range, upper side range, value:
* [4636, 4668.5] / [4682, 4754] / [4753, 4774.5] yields -0.011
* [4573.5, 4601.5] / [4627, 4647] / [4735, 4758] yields 0.009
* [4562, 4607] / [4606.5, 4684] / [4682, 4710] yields -0.015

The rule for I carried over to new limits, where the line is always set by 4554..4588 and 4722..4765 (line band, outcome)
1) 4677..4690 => -0.24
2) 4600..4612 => -0.24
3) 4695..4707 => 0.84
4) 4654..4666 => -0.05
